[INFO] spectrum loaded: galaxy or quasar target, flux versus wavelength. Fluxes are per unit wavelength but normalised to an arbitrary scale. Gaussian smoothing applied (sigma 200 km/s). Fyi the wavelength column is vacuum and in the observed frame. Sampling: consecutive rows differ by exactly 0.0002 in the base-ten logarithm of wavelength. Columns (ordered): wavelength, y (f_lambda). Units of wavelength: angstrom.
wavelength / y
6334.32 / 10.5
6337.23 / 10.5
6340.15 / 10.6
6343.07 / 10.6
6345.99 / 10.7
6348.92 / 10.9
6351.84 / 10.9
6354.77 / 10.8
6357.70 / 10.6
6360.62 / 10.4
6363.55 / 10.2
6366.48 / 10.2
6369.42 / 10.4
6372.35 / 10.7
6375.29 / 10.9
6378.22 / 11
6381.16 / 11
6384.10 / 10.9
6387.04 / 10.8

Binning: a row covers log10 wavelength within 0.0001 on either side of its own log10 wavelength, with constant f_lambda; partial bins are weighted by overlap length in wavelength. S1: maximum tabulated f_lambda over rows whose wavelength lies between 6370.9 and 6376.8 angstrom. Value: 10.9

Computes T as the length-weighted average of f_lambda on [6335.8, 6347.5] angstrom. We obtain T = 10.6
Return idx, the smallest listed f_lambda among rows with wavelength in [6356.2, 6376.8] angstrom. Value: 10.2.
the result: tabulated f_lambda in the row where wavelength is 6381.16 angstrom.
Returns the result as 11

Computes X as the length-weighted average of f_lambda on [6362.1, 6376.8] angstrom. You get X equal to 10.5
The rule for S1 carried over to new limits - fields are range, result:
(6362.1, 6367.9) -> 10.2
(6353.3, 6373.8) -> 10.8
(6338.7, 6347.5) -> 10.7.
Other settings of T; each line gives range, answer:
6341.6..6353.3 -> 10.8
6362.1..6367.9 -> 10.2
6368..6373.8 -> 10.6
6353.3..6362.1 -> 10.6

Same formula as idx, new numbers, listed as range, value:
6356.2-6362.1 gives 10.4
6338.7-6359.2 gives 10.6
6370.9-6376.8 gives 10.7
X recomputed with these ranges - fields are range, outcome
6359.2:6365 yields 10.3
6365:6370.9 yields 10.3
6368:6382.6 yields 10.8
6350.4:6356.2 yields 10.8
